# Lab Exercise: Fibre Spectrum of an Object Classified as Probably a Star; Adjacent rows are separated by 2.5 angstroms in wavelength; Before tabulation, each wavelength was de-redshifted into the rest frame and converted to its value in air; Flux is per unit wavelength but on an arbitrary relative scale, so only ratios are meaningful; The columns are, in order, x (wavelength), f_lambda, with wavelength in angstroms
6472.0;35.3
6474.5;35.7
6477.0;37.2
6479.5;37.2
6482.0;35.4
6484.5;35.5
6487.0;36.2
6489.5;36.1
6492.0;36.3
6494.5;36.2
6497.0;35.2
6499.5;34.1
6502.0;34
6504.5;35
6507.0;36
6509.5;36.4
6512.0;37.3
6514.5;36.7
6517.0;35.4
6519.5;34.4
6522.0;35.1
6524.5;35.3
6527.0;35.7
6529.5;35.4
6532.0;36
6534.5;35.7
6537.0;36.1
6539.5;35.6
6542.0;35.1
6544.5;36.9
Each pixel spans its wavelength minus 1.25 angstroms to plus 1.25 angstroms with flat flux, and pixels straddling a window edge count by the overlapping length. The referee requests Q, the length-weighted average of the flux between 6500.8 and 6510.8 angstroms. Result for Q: 35.4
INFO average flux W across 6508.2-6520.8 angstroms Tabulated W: 36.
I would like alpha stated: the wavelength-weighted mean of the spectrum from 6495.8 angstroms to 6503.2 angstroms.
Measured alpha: 34.4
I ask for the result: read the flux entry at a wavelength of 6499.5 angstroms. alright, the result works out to 34.1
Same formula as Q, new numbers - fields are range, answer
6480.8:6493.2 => 35.9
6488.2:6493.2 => 36.2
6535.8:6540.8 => 35.8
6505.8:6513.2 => 36.6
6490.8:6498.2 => 35.9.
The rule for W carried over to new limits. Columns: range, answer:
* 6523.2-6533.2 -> 35.6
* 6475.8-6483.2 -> 36.6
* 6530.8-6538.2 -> 35.9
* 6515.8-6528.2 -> 35.2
